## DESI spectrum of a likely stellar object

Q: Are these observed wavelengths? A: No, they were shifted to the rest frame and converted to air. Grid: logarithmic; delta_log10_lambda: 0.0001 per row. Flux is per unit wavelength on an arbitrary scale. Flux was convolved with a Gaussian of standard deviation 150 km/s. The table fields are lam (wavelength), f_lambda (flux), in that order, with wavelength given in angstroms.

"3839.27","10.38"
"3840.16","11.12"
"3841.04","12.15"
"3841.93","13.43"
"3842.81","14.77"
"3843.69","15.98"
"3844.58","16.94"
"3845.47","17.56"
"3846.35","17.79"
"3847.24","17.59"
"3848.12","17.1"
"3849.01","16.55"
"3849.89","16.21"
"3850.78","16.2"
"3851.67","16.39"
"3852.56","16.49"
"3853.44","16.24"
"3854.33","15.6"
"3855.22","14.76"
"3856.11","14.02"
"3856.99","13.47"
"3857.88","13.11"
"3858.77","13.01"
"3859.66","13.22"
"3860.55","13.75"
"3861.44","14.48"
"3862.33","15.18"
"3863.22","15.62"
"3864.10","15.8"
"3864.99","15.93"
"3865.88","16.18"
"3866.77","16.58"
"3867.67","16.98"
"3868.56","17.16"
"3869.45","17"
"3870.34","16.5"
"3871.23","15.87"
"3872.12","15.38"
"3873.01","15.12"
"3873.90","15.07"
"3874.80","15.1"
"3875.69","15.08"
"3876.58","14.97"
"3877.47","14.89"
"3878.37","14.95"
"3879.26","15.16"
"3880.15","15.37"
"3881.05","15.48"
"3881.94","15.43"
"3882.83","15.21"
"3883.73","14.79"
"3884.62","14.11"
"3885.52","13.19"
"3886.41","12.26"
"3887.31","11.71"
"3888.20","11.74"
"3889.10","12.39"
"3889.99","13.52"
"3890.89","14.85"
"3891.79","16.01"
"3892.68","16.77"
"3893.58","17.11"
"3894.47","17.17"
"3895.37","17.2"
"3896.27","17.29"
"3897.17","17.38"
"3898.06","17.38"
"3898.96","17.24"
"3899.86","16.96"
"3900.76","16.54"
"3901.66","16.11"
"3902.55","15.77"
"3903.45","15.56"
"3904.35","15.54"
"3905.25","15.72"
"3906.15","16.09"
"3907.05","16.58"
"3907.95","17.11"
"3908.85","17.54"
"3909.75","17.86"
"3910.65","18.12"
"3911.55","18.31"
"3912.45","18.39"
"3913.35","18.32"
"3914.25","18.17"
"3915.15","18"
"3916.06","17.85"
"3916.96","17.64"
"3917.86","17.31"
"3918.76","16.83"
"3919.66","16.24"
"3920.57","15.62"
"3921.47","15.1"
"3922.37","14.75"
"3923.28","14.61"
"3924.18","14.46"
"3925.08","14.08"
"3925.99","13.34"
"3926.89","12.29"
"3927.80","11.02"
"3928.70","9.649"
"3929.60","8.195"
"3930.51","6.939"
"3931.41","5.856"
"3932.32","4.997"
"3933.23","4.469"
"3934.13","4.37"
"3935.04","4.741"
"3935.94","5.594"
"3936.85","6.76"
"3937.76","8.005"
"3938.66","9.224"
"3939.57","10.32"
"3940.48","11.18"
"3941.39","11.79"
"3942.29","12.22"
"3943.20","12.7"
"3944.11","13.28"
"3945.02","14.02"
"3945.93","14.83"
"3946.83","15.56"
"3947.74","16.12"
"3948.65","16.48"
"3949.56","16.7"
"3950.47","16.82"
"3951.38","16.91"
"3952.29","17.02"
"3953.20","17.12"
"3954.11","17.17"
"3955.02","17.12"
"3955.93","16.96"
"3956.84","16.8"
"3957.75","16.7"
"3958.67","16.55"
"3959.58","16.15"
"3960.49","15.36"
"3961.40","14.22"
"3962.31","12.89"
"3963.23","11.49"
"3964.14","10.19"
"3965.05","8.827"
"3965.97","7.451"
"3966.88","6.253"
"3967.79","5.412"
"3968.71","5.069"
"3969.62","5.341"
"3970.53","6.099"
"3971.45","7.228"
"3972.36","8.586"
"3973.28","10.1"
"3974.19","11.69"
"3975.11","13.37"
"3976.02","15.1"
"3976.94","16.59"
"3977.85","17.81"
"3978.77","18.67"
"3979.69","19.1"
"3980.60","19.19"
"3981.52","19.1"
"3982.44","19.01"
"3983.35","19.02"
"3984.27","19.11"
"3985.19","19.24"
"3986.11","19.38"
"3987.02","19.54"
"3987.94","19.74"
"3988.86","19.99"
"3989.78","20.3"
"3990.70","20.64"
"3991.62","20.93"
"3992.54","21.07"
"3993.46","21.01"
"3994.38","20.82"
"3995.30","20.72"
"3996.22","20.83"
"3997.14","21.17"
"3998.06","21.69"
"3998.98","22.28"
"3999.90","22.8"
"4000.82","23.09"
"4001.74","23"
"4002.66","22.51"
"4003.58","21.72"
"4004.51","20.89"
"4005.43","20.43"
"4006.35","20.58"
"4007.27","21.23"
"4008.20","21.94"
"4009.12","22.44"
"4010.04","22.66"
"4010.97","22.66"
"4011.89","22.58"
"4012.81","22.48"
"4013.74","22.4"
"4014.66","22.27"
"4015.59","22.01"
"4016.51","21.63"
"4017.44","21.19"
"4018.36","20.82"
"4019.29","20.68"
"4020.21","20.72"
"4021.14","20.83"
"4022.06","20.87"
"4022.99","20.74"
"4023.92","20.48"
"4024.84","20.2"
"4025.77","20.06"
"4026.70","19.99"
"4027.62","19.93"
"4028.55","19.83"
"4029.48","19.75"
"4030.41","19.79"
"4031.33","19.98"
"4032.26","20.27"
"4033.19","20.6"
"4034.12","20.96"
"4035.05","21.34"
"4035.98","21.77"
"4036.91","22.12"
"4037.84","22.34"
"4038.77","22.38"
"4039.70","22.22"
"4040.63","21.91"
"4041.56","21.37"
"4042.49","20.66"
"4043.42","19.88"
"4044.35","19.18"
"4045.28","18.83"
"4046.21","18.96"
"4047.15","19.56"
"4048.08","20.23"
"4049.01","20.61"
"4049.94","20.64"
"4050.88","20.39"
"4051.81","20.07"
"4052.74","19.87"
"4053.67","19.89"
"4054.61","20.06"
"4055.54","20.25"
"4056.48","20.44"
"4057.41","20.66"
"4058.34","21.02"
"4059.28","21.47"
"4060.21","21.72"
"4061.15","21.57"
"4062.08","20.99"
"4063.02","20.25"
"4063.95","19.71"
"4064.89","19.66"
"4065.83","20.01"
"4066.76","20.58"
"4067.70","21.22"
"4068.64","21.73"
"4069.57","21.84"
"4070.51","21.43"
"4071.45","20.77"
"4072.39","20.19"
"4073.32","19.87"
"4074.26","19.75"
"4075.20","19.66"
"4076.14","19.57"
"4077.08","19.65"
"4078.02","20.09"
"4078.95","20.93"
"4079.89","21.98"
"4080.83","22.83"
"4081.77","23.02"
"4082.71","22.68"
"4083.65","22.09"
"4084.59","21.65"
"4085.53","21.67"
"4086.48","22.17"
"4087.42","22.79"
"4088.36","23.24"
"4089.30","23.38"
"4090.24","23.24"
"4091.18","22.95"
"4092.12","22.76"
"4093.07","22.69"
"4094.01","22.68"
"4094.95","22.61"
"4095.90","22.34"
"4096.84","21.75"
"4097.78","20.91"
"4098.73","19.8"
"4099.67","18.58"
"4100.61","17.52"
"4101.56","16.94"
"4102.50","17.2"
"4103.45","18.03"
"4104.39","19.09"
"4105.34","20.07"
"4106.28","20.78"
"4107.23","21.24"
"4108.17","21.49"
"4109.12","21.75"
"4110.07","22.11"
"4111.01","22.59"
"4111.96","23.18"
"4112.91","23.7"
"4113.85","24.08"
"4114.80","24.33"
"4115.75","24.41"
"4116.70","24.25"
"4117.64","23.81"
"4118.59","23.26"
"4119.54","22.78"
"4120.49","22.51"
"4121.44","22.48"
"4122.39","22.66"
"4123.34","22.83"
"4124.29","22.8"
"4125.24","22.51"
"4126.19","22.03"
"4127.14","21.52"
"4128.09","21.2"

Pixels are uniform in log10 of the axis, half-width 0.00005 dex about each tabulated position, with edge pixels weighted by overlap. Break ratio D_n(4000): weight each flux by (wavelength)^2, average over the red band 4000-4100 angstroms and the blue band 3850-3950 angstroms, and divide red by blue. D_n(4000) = 1.6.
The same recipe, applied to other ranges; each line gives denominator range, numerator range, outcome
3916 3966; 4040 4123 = 1.77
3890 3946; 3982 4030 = 1.58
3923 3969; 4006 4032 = 1.84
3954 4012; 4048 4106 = 1.27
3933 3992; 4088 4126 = 1.70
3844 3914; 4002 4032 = 1.44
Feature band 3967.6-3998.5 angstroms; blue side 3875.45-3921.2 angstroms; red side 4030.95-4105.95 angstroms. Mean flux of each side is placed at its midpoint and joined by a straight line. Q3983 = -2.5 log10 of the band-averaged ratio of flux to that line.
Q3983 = 0.11 mag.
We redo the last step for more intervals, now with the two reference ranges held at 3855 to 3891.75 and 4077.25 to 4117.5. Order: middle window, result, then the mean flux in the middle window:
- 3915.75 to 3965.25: 0.283 mag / 13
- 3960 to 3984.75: 0.372 mag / 12.7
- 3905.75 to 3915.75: -0.114 mag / 17.7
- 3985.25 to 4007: -0.137 mag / 21.1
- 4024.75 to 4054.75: -0.030 mag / 20.5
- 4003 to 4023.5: -0.130 mag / 21.5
